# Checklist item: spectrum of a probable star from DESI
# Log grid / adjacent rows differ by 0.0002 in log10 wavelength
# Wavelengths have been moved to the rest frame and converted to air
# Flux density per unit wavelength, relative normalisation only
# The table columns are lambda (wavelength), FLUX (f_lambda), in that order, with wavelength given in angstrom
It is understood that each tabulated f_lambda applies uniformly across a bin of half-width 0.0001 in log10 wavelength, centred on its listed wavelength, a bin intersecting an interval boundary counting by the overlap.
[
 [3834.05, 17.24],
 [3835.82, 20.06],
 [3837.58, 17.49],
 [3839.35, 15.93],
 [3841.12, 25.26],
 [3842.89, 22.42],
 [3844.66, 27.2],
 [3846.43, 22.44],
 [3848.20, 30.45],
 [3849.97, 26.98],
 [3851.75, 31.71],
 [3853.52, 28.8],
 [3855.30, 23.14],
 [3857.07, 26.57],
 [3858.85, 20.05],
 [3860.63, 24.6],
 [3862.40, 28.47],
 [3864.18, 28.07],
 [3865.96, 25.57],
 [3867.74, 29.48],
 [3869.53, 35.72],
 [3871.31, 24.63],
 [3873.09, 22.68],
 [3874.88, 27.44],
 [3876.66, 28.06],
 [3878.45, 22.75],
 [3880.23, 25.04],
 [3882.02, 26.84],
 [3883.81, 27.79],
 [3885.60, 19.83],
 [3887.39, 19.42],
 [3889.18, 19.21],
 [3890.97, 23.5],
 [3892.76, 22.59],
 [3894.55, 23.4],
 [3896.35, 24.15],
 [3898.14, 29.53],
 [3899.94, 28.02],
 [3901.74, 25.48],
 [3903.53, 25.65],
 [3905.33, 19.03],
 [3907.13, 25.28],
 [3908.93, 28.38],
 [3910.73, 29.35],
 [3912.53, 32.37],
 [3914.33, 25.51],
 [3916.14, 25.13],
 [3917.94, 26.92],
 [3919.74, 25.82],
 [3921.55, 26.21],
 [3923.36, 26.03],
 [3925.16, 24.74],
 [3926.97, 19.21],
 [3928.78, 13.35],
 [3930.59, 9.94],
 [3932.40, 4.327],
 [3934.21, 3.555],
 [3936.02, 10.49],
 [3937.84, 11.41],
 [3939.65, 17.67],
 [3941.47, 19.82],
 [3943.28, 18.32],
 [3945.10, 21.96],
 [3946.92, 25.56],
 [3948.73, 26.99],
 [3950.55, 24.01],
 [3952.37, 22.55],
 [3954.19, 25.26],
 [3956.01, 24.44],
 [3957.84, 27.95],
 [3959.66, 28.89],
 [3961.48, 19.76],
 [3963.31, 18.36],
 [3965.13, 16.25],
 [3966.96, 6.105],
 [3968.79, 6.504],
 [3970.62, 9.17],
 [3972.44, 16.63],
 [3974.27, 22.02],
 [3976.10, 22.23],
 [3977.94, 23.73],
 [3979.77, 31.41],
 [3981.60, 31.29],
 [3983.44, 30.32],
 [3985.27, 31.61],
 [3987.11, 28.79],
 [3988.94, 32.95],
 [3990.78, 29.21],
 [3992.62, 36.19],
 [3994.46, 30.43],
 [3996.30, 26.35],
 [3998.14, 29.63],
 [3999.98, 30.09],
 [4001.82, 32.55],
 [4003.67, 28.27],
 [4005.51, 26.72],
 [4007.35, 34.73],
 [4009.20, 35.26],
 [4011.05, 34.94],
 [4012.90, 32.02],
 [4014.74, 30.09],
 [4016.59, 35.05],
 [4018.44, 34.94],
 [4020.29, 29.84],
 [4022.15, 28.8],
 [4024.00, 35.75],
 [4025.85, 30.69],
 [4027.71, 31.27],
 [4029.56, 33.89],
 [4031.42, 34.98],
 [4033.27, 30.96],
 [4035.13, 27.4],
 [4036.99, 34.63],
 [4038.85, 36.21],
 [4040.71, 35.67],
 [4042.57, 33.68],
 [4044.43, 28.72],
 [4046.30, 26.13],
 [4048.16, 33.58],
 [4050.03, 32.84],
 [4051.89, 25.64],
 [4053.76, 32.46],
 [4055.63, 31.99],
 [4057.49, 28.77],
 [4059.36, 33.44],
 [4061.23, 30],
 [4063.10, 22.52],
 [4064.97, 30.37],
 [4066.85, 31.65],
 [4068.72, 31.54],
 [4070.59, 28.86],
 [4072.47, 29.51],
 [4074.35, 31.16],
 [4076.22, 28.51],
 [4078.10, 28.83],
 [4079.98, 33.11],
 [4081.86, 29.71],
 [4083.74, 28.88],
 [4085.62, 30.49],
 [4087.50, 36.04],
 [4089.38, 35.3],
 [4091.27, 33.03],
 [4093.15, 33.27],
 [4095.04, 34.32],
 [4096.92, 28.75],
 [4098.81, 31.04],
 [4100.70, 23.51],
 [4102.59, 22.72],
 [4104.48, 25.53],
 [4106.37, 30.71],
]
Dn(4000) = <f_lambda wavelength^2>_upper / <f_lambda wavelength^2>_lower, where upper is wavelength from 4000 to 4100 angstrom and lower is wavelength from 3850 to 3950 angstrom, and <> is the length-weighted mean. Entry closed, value 1.45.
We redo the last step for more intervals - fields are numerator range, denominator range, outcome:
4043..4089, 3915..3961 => 1.58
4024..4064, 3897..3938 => 1.54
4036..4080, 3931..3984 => 1.66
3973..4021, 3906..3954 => 1.50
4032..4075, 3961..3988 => 1.53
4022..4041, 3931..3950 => 2.14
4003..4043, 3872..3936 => 1.51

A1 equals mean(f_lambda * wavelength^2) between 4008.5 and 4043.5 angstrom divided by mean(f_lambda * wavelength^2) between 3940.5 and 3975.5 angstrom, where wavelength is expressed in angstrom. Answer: 1.70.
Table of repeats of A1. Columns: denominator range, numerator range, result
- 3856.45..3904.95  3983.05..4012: 1.31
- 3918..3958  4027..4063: 1.70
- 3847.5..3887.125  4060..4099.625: 1.30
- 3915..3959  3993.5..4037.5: 1.63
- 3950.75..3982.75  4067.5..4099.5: 1.59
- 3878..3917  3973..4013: 1.26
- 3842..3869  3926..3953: 0.65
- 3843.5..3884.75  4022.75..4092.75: 1.29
